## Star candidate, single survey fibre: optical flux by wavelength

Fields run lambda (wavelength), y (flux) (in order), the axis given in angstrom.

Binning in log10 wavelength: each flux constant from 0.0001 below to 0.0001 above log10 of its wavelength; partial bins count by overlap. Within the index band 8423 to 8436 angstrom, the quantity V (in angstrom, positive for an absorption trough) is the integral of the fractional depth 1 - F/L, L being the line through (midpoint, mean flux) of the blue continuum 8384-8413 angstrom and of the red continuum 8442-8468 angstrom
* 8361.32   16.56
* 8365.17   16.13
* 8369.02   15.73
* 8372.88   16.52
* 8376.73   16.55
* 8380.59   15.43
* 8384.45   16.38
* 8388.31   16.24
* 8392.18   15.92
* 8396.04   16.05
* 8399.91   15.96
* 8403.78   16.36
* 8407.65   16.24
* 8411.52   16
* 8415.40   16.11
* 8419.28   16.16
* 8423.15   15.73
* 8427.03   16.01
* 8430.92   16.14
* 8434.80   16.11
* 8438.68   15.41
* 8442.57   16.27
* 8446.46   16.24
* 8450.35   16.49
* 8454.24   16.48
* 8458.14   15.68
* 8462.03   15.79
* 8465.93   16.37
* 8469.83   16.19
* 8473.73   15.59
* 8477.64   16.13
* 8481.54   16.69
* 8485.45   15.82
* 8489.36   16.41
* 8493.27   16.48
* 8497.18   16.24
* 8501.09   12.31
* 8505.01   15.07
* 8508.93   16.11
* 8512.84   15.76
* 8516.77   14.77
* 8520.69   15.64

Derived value 0.11 angstrom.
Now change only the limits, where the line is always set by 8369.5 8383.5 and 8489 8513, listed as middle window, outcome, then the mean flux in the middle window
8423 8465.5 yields -0.9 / 16.1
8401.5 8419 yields -0.3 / 16.2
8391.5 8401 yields 0.0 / 16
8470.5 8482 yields -0.4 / 16.1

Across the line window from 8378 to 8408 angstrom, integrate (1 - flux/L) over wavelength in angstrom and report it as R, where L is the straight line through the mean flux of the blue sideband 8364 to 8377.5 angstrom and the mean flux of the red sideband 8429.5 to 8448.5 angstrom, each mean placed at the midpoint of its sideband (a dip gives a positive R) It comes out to 0.2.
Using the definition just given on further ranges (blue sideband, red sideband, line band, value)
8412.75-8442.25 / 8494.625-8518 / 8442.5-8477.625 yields -1.14 angstrom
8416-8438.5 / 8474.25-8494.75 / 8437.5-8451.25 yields -0.04 angstrom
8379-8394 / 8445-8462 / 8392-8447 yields 0.14 angstrom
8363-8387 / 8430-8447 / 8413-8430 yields 0.04 angstrom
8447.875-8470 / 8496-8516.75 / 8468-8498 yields -1.18 angstrom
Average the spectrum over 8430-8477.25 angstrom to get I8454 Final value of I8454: 16.1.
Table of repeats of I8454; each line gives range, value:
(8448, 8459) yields 16.3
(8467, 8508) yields 15.7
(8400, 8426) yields 16.1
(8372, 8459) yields 16.1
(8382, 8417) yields 16.1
